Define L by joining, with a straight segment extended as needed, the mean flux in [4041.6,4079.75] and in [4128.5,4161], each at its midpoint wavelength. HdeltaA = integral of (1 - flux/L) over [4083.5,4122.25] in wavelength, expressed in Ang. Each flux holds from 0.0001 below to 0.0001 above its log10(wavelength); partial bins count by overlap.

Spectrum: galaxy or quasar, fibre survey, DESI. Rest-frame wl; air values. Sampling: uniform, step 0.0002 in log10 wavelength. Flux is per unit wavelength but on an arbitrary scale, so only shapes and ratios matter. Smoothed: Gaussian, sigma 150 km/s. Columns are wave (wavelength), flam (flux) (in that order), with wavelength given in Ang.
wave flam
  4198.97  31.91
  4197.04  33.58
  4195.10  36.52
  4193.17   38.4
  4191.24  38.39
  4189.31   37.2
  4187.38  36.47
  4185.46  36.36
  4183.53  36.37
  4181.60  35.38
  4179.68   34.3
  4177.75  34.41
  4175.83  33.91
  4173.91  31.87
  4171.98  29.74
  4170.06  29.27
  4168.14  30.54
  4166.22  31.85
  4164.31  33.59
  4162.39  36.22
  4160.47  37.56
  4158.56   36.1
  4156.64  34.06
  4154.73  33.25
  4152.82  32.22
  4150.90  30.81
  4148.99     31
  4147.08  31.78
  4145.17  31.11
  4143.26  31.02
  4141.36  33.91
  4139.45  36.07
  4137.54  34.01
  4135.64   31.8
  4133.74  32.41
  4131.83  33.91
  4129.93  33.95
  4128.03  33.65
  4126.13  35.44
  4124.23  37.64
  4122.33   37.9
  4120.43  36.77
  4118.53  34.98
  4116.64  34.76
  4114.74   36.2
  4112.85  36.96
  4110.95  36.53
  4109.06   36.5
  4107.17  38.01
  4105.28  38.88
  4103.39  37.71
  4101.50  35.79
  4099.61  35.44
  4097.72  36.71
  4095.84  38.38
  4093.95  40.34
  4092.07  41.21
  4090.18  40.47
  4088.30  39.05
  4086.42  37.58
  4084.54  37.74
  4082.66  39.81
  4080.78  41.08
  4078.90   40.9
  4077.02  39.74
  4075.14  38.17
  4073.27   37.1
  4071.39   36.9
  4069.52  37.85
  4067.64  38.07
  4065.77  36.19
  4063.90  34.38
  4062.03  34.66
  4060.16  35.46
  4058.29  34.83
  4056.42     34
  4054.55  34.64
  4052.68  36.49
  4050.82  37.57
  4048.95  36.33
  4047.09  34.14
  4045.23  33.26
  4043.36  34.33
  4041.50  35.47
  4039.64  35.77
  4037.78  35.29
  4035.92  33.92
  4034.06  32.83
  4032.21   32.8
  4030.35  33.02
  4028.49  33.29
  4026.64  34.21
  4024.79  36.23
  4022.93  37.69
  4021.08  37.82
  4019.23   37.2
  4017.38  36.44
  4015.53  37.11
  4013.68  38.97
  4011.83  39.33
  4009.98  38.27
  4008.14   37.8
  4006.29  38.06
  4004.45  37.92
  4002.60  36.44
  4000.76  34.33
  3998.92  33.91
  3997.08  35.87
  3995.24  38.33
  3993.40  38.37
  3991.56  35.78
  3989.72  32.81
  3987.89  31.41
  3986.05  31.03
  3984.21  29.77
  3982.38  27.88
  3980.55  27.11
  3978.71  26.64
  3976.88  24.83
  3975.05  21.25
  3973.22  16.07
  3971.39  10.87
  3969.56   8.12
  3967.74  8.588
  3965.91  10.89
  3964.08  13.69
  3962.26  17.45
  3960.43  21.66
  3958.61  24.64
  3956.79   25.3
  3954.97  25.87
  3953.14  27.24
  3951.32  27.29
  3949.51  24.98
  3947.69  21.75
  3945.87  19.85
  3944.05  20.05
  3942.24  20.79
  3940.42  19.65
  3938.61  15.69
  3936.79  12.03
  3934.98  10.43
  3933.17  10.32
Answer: -3.1 Ang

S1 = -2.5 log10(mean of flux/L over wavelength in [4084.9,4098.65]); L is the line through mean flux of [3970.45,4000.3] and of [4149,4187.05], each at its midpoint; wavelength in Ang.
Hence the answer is -0.23 mag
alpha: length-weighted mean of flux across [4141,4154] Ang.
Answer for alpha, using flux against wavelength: 31.6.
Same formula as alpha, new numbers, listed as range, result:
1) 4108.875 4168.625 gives 34.2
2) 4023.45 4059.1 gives 34.7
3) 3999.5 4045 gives 36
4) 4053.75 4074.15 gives 35.8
